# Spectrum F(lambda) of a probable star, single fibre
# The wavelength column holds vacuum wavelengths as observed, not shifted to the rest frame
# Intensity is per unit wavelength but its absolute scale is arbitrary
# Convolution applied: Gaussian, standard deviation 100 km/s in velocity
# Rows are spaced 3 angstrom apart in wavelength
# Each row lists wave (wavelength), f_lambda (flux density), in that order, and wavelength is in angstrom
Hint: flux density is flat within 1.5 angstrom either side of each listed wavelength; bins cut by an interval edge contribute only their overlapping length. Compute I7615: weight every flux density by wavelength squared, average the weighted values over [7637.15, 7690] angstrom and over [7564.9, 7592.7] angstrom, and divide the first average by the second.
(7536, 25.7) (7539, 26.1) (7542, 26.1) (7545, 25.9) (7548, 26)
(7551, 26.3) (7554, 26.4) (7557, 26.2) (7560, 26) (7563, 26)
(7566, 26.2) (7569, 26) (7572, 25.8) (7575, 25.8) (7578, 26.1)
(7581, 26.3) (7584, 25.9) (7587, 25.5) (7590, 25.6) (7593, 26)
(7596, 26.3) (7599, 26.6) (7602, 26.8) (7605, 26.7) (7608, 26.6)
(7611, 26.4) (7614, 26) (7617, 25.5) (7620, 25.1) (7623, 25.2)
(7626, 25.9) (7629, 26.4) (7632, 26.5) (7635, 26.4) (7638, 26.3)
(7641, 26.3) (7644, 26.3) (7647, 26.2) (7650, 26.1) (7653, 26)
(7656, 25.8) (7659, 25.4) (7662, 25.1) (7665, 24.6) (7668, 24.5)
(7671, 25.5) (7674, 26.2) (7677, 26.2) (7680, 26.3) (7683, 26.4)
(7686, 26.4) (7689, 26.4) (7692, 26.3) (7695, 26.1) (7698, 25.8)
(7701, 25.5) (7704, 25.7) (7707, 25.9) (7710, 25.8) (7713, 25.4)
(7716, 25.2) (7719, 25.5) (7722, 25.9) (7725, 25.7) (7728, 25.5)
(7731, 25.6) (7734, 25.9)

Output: 1.0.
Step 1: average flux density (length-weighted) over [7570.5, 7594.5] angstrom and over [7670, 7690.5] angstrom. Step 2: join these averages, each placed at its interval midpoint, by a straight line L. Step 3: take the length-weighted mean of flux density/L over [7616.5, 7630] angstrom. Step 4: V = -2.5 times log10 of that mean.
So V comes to 0.02 mag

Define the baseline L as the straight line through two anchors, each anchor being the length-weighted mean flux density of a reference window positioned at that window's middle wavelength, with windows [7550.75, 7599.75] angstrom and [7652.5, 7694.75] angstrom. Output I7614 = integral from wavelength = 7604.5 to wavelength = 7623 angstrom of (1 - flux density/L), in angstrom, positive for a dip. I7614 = 0.0 angstrom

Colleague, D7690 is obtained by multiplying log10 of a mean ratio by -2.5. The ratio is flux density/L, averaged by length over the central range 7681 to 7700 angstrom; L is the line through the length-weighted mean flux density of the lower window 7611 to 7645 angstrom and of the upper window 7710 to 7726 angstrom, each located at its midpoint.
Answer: -0.02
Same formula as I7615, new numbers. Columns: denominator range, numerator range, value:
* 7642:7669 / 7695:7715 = 1.02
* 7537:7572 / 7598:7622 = 1.02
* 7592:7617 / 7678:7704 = 1.01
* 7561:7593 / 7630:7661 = 1.03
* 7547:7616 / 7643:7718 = 1.01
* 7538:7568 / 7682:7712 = 1.03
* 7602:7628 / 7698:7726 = 1.01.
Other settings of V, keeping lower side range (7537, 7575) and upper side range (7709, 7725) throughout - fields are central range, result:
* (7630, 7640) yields -0.024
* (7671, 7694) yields -0.024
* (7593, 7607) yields -0.025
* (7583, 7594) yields 0.010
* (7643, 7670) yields 0.009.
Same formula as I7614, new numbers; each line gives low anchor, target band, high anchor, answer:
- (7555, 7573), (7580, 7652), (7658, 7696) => -0.51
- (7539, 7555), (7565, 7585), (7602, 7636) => 0.08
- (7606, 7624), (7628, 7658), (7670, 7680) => -0.32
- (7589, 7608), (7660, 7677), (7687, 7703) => 0.55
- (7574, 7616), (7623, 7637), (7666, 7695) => -0.04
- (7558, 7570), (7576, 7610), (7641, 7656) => -0.17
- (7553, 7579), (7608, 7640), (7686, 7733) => -0.08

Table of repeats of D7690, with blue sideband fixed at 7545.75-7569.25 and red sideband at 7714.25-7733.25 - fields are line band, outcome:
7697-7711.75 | -0.004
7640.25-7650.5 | -0.016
